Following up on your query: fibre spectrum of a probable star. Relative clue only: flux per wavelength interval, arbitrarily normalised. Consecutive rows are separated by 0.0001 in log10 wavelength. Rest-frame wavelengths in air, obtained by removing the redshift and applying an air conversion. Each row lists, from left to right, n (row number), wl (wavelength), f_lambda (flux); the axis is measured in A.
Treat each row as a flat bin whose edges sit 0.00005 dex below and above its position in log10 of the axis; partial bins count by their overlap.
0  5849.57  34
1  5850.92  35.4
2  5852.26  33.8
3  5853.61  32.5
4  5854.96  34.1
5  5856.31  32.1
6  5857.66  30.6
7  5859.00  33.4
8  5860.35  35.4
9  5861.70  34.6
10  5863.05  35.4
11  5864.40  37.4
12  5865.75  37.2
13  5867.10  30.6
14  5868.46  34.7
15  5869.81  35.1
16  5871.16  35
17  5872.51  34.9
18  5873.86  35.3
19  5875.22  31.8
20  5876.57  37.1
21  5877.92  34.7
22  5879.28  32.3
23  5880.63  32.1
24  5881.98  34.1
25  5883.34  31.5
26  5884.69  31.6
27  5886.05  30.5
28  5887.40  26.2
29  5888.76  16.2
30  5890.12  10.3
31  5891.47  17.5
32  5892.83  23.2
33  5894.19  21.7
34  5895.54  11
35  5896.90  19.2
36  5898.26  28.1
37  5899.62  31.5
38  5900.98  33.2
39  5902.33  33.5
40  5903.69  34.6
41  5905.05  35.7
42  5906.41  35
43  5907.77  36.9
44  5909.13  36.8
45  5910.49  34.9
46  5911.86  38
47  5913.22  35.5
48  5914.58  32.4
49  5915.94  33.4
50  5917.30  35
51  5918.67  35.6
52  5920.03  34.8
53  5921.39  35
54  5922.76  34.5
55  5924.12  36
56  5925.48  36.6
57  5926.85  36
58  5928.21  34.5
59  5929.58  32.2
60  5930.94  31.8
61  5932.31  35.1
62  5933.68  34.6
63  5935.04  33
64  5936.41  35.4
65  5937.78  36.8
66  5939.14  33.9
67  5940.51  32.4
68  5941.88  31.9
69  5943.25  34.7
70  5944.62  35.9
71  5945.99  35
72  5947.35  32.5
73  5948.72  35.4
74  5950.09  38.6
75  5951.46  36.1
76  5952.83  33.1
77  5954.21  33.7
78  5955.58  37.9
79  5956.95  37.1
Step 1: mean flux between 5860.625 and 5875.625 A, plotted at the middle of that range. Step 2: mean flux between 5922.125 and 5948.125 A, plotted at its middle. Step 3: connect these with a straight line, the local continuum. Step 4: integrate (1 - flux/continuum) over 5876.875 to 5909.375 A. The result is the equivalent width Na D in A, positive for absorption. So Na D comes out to 6.0 A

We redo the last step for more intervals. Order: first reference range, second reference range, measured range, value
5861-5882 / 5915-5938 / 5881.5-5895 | 4.1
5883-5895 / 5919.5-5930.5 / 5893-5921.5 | -2.6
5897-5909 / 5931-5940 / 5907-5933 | -0.9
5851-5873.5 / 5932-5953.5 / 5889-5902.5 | 4.8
